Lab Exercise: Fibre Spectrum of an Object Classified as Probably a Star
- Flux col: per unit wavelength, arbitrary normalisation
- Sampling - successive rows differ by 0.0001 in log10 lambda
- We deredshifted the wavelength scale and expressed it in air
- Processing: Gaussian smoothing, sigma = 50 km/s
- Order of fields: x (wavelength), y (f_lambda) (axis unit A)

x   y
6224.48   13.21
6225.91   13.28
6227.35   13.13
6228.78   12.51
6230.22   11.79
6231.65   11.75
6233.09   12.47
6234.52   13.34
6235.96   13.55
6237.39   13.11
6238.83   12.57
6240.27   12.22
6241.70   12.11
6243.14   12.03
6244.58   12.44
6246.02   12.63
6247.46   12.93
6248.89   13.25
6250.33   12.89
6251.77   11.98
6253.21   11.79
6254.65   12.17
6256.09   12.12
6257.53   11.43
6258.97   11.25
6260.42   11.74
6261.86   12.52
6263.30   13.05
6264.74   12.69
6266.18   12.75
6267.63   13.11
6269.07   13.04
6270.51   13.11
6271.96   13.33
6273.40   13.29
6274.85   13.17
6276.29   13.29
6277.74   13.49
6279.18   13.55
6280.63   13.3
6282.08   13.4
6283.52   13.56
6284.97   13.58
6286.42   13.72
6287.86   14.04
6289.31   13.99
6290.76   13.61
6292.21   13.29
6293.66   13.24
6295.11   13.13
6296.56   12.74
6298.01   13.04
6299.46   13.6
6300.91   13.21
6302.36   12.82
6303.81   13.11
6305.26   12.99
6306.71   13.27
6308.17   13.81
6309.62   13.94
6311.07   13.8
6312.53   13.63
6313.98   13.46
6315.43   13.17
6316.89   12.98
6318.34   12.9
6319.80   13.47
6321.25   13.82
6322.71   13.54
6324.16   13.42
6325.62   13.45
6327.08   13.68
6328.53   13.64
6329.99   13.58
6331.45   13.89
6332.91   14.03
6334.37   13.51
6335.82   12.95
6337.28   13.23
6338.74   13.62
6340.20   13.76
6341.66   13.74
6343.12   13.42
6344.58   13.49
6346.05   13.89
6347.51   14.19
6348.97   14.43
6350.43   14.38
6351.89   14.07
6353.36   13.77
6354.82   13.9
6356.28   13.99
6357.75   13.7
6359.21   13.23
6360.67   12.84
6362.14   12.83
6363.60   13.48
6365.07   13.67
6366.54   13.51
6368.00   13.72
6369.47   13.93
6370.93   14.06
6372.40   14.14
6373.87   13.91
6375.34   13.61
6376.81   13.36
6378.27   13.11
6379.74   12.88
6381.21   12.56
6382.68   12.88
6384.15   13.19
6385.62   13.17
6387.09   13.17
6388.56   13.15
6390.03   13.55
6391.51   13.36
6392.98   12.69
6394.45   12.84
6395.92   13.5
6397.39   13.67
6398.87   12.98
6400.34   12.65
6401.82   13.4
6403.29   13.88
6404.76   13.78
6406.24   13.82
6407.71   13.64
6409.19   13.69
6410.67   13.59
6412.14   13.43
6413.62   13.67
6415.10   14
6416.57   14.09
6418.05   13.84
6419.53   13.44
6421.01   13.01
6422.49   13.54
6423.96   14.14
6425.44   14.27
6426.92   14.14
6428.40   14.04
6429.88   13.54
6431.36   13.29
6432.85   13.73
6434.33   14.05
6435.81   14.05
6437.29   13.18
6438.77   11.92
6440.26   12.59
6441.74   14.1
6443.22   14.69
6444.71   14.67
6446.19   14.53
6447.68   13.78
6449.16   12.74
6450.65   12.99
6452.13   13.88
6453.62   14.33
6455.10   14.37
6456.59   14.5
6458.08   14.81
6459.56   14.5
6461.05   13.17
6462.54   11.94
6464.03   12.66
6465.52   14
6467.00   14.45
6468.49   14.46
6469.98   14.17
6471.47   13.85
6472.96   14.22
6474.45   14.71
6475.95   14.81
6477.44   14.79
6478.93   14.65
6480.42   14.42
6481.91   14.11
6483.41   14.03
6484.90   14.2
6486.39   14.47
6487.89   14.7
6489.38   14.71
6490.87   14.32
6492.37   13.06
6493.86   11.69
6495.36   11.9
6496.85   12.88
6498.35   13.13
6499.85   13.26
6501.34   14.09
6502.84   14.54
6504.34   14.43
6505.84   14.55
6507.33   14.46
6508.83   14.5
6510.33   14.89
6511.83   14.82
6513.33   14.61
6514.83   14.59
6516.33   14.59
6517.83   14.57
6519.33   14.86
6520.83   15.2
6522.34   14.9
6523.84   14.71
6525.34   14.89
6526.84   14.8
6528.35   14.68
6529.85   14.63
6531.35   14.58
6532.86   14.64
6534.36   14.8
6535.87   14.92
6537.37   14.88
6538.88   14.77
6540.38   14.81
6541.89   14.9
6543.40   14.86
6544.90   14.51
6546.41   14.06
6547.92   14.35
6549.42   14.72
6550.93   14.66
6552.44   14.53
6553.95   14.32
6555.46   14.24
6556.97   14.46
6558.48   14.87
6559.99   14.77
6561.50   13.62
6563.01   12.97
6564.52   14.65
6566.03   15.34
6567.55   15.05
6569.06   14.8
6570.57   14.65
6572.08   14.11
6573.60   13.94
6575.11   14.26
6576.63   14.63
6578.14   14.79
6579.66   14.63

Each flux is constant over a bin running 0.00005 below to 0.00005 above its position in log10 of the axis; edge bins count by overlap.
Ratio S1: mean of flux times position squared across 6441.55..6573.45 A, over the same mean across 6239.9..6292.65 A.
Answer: 1.2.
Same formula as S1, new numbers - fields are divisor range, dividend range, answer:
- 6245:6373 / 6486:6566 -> 1.15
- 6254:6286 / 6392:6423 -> 1.09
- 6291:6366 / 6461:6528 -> 1.10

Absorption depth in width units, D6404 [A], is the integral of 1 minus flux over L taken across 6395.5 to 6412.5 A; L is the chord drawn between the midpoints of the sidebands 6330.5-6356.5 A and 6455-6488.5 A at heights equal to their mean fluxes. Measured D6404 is 0.6 A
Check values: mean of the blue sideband 13.8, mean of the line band 13.5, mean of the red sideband 14.2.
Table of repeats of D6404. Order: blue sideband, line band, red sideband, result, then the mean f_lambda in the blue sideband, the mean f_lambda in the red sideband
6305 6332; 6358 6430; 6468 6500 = 1.15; 13.5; 13.9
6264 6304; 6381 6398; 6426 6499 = 0.57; 13.3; 13.8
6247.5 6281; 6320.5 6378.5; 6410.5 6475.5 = -1.91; 12.7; 13.8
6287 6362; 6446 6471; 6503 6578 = 0.65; 13.5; 14.6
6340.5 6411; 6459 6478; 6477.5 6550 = 0.17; 13.5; 14.4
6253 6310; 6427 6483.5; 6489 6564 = 0.25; 13.1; 14.4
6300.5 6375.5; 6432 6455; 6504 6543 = 0.87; 13.6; 14.7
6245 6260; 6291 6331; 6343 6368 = -0.92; 12.2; 13.7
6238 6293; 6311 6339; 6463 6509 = -0.68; 12.9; 14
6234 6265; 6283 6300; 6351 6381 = -0.81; 12.4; 13.6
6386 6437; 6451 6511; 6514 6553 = 0.89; 13.6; 14.7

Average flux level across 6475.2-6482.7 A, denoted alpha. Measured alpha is 14.5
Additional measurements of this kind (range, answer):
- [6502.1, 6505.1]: 14.5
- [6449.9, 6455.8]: 13.9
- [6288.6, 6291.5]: 13.8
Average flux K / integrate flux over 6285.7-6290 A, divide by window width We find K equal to 13.9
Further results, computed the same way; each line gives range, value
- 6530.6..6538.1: 14.8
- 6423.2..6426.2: 14.2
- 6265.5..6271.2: 13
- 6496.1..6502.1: 13.3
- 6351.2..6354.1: 13.9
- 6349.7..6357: 14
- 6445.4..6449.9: 13.7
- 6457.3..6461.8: 14.2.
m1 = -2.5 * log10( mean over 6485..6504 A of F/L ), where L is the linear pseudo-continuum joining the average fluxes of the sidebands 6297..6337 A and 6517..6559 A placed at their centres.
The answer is 0.064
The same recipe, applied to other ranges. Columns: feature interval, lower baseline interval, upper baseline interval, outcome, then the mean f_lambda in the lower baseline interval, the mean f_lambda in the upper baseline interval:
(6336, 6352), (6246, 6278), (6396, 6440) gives -0.053 mag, 12.6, 13.6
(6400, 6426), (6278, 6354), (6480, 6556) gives 0.021 mag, 13.5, 14.4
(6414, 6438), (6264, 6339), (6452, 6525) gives 0.010 mag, 13.4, 14.2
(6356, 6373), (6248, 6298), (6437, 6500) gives -0.017 mag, 13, 13.8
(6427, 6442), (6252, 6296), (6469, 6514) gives 0.028 mag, 13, 14.1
